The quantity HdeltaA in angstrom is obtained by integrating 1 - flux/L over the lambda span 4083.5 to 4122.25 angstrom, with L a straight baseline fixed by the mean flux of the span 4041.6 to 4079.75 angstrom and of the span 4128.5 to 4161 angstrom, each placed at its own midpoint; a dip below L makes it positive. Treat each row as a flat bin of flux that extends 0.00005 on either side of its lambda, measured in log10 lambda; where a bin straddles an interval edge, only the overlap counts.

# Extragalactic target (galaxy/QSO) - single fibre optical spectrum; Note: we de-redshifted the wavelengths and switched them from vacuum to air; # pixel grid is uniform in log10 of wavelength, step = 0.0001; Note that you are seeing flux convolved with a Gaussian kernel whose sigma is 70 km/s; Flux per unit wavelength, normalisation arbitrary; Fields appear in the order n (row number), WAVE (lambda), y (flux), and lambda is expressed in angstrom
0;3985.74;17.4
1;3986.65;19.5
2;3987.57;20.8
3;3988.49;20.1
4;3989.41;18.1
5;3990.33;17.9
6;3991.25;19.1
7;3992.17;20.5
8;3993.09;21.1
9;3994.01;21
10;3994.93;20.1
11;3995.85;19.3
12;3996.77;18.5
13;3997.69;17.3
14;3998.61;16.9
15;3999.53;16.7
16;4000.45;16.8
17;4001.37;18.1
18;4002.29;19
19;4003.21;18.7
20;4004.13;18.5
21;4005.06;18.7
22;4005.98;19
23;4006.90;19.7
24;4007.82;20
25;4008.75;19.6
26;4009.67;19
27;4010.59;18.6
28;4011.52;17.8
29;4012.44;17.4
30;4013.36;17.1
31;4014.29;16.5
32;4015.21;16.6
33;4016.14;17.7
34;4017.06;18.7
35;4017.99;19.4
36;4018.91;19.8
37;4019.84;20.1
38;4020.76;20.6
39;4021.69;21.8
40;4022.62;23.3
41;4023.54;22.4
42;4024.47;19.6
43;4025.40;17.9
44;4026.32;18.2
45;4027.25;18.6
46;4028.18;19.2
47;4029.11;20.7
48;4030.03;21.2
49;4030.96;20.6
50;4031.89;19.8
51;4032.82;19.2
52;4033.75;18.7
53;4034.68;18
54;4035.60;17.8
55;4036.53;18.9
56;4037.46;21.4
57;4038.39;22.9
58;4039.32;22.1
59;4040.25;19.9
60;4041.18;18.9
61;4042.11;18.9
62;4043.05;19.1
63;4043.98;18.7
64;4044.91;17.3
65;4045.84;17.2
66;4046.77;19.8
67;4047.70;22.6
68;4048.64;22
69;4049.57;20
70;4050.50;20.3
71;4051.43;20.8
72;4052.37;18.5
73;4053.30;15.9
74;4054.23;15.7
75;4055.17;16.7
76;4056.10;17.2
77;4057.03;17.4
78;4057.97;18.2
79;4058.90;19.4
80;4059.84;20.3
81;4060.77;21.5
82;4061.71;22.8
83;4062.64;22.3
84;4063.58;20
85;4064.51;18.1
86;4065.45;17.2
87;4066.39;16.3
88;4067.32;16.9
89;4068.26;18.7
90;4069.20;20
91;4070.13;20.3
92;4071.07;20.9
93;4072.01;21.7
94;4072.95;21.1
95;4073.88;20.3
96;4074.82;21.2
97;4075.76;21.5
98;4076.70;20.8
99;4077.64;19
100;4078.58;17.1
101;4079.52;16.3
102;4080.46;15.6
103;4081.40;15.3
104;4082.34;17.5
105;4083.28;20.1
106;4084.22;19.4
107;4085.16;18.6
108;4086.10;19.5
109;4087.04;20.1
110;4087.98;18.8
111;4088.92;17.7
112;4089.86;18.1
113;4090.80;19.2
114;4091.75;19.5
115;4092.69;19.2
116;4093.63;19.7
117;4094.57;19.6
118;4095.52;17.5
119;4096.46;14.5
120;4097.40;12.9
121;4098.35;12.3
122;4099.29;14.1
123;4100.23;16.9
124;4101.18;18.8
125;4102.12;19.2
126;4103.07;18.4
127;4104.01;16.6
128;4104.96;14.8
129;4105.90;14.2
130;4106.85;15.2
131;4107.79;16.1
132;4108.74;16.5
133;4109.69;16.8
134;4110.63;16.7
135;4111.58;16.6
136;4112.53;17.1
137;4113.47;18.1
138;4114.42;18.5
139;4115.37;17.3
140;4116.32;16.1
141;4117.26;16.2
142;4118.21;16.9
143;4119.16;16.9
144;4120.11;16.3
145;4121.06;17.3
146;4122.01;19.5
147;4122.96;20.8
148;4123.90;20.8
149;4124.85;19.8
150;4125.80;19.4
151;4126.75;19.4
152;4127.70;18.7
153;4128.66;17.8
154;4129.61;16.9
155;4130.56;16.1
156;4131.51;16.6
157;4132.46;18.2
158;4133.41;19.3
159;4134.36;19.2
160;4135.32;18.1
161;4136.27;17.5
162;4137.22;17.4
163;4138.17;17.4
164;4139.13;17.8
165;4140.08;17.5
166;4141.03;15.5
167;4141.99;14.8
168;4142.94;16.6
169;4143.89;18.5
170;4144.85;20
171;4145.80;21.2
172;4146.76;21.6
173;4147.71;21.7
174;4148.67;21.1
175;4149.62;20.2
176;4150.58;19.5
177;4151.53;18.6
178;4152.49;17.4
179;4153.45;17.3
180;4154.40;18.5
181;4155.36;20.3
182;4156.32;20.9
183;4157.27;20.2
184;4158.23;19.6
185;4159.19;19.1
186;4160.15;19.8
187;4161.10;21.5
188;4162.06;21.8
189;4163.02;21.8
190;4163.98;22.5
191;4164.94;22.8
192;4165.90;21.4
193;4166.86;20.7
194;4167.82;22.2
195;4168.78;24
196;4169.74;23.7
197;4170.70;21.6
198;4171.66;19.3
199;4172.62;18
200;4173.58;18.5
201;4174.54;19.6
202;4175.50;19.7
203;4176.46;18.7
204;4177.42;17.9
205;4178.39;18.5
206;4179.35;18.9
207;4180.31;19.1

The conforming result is 3.5 angstrom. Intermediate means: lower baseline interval 19.3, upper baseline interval 18.6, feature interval 17.3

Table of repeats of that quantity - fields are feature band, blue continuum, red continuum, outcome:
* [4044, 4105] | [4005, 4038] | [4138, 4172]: 3.0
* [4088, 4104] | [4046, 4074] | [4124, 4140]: 1.2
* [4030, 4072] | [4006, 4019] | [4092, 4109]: -4.2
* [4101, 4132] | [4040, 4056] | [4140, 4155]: 2.3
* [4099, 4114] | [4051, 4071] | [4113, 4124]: 1.1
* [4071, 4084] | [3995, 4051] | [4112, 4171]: 0.0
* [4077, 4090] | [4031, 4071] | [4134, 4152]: 0.6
